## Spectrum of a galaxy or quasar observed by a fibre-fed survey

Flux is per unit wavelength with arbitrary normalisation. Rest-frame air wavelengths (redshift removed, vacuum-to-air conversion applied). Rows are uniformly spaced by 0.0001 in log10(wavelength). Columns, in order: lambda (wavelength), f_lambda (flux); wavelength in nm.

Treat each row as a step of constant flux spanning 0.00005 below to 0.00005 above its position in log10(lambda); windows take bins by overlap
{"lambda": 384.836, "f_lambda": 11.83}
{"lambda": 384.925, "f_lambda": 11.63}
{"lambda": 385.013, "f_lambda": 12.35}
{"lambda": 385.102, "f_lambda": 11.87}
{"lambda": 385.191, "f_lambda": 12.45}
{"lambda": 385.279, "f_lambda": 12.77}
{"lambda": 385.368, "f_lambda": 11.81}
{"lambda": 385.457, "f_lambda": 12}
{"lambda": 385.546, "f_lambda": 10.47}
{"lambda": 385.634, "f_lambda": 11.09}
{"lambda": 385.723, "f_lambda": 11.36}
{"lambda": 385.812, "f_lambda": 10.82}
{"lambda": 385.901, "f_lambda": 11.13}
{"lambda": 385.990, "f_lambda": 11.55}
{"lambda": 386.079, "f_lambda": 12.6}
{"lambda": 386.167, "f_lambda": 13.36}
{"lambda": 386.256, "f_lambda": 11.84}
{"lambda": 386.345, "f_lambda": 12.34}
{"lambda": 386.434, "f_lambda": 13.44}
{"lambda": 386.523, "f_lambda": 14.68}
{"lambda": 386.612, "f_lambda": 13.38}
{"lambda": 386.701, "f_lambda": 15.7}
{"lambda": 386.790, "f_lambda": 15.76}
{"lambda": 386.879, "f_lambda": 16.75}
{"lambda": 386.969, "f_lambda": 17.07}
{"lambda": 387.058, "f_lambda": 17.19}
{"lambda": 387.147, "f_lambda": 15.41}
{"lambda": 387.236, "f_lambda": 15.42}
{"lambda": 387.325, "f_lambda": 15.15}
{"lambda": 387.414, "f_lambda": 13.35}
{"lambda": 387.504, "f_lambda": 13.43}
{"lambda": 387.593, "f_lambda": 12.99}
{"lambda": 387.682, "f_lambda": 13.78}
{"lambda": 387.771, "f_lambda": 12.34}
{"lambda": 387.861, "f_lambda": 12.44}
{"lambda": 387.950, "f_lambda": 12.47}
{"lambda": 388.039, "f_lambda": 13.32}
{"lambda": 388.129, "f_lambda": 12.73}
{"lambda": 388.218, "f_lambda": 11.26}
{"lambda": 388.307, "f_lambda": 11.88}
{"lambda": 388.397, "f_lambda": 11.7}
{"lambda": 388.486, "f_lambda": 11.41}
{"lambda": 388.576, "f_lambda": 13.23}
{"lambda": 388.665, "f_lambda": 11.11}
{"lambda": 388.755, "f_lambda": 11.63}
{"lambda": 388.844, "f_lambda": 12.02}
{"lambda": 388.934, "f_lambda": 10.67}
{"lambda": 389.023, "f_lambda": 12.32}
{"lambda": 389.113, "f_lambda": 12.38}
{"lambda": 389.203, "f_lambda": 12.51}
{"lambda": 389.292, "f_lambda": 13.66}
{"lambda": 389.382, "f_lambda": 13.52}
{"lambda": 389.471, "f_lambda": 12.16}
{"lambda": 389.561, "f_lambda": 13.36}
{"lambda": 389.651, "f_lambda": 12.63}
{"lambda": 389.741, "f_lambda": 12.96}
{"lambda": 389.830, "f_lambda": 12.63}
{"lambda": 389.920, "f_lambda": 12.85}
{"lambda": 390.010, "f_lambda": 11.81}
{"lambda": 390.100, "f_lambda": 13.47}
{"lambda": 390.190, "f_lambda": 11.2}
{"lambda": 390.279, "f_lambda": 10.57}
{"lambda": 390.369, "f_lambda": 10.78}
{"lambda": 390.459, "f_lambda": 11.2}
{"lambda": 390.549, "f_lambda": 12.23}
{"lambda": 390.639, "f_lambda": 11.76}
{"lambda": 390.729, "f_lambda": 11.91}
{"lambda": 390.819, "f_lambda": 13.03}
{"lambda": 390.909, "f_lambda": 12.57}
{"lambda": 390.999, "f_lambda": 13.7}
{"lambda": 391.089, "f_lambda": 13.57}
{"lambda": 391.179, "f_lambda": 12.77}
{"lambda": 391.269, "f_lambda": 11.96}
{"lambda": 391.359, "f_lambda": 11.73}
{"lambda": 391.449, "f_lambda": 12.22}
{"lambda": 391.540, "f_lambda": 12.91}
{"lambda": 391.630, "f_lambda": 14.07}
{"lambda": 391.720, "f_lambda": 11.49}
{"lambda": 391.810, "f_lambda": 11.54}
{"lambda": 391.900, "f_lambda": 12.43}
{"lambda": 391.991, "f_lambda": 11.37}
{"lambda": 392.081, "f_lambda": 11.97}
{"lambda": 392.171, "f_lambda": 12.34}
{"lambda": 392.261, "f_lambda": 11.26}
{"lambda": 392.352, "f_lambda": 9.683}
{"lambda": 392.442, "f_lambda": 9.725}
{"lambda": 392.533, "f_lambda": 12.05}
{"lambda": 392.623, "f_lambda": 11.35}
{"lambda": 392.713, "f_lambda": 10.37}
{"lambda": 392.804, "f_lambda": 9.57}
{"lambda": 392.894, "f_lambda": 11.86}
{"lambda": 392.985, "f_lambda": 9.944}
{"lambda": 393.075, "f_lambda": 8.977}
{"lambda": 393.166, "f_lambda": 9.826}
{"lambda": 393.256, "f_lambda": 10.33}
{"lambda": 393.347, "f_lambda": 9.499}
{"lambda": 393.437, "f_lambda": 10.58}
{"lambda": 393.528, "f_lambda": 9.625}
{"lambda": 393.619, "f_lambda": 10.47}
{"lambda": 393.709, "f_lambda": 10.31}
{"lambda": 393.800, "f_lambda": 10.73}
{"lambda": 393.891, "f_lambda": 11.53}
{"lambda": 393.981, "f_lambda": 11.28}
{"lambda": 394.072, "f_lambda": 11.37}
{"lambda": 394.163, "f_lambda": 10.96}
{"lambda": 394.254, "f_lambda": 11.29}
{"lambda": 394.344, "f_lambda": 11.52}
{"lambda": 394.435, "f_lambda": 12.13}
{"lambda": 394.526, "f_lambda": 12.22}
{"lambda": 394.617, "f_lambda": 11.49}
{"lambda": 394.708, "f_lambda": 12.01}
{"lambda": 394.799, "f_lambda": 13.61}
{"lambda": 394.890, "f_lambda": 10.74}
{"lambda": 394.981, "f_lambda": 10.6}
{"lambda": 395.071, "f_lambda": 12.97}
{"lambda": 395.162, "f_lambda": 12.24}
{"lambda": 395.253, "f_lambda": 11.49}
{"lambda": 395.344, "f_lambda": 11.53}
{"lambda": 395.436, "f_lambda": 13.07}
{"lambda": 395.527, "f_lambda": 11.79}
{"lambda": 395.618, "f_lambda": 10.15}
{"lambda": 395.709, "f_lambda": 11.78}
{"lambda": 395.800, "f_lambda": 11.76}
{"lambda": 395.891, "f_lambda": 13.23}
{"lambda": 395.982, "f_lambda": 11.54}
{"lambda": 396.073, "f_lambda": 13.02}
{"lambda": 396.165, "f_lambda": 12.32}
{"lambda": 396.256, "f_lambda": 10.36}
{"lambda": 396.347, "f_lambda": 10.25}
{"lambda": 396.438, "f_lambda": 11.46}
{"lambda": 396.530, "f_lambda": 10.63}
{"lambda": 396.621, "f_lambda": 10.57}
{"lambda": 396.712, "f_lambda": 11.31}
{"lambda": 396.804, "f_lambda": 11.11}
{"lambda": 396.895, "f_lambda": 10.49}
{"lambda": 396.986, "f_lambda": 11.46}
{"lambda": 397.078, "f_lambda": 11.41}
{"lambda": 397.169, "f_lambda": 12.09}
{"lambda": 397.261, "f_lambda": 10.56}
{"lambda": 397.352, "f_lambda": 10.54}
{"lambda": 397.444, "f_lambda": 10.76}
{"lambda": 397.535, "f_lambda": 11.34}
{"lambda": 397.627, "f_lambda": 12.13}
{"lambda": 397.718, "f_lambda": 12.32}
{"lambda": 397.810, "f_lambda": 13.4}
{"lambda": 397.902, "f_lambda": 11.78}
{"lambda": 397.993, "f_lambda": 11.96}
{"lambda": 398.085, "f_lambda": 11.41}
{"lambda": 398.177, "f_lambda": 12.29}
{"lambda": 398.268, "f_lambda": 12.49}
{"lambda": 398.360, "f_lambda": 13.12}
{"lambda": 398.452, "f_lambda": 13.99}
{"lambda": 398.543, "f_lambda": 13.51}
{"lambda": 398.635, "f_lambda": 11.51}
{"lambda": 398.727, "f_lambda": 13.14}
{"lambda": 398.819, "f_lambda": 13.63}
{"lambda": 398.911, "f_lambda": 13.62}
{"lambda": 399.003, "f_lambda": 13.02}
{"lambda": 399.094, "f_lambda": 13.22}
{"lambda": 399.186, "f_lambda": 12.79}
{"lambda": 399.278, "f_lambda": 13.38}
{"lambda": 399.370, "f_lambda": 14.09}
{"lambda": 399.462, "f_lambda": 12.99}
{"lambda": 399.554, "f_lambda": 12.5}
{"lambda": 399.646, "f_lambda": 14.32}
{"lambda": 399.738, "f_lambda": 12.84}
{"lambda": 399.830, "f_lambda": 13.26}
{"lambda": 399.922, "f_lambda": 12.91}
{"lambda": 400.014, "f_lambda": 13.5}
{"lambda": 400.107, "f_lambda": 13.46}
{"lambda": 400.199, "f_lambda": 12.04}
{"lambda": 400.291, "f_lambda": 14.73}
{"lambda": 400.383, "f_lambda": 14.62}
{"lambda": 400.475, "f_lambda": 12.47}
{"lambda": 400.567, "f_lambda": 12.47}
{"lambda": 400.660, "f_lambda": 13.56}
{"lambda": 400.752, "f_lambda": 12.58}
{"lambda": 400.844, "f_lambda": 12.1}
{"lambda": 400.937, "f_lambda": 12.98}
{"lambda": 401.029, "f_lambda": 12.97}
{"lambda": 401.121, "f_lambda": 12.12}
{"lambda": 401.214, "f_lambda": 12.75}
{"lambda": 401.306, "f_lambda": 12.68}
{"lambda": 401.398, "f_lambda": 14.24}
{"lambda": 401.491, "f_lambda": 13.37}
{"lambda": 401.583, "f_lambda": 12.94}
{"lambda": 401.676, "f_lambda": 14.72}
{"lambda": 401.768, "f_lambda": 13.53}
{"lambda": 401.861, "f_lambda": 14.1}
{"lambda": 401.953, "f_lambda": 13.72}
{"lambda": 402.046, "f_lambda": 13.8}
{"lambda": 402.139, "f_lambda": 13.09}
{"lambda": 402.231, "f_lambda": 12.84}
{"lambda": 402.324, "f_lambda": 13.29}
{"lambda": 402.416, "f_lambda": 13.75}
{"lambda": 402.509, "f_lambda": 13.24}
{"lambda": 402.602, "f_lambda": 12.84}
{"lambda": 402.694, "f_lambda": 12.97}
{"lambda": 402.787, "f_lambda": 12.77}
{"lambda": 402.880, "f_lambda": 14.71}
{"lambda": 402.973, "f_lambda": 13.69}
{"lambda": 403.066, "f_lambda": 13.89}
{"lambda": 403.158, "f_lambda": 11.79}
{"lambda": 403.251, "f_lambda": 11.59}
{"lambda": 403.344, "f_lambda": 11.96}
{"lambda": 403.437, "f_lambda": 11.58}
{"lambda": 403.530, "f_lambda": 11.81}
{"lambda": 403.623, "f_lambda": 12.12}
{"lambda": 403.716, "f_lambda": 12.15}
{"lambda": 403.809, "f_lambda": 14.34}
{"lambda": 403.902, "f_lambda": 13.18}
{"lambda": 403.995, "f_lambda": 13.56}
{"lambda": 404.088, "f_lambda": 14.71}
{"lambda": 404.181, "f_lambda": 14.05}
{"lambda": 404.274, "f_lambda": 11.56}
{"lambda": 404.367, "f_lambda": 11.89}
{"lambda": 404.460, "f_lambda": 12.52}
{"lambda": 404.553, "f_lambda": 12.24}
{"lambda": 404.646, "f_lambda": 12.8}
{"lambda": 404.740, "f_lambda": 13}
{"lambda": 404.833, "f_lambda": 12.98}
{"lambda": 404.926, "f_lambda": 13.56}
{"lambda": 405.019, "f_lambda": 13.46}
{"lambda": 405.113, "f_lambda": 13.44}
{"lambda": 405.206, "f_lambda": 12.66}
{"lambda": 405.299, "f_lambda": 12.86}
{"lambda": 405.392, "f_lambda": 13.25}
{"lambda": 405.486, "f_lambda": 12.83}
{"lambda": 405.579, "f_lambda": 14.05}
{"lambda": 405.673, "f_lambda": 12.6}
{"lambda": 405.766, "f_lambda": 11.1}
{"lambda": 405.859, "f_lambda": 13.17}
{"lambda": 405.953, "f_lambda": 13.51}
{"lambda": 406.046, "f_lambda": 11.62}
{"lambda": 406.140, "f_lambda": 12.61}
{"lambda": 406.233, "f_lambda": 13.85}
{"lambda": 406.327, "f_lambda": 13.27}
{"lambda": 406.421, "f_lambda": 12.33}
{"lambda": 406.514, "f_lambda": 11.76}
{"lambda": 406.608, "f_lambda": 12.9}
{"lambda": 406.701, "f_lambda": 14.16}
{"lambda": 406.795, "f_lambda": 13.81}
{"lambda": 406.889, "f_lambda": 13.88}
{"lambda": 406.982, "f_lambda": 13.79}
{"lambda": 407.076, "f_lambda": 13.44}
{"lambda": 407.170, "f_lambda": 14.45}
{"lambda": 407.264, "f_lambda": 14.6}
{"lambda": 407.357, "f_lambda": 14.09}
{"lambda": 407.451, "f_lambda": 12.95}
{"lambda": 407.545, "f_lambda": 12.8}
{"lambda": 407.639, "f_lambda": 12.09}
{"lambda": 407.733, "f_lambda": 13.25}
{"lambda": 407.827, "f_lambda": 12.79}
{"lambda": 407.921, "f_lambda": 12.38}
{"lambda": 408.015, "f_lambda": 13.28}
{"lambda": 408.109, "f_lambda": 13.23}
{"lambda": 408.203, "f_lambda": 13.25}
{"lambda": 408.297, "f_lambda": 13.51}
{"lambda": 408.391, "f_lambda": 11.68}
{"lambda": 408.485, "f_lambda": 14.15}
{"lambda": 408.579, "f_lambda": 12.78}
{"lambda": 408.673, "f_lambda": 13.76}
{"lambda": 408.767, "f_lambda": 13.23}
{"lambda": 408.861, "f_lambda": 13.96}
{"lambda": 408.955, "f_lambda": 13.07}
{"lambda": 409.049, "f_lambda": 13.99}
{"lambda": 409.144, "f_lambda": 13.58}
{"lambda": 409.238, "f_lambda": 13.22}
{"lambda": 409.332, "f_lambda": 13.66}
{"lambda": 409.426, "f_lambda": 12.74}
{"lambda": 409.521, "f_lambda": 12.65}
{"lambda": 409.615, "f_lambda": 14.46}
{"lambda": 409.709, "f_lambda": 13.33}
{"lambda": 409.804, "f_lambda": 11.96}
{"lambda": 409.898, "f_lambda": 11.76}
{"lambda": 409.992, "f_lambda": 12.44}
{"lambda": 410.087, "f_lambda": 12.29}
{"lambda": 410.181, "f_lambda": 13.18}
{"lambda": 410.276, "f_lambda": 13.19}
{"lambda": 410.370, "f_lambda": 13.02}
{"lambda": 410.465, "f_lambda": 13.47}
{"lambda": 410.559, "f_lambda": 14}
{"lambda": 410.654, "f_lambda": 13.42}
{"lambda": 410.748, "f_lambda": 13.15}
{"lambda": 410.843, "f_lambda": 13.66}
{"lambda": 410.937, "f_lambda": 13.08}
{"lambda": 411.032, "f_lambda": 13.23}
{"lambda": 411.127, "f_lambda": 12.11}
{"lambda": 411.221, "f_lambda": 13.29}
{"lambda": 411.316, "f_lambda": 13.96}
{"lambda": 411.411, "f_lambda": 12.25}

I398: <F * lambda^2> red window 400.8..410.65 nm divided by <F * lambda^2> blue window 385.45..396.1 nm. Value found 1.16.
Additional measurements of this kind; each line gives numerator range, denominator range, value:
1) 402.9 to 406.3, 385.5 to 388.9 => 1.07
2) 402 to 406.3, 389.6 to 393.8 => 1.19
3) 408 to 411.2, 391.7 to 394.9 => 1.29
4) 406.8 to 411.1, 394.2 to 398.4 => 1.21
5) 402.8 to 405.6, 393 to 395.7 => 1.21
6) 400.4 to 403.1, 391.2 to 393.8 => 1.26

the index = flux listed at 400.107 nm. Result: 13.46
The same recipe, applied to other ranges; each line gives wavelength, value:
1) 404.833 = 12.98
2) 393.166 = 9.826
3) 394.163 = 10.96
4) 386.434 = 13.44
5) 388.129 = 12.73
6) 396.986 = 11.46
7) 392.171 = 12.34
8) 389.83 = 12.63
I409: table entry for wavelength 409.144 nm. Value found 13.58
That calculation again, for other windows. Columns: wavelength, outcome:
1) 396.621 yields 10.57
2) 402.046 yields 13.8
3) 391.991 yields 11.37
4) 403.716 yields 12.15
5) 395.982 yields 11.54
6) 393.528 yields 9.625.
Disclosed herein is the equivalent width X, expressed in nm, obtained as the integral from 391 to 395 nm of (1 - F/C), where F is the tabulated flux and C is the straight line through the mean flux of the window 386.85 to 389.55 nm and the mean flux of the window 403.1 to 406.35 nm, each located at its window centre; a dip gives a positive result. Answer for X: 0.53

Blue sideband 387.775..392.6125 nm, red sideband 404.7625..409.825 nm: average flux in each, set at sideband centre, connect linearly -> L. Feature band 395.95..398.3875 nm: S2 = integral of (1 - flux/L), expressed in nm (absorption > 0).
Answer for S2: 0.20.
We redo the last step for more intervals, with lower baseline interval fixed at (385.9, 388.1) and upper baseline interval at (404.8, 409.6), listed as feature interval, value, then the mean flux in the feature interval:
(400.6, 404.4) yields 0.08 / 13.1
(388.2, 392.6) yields 0.54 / 12.1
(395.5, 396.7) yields 0.19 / 11.4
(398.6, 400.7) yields 0.04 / 13.2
